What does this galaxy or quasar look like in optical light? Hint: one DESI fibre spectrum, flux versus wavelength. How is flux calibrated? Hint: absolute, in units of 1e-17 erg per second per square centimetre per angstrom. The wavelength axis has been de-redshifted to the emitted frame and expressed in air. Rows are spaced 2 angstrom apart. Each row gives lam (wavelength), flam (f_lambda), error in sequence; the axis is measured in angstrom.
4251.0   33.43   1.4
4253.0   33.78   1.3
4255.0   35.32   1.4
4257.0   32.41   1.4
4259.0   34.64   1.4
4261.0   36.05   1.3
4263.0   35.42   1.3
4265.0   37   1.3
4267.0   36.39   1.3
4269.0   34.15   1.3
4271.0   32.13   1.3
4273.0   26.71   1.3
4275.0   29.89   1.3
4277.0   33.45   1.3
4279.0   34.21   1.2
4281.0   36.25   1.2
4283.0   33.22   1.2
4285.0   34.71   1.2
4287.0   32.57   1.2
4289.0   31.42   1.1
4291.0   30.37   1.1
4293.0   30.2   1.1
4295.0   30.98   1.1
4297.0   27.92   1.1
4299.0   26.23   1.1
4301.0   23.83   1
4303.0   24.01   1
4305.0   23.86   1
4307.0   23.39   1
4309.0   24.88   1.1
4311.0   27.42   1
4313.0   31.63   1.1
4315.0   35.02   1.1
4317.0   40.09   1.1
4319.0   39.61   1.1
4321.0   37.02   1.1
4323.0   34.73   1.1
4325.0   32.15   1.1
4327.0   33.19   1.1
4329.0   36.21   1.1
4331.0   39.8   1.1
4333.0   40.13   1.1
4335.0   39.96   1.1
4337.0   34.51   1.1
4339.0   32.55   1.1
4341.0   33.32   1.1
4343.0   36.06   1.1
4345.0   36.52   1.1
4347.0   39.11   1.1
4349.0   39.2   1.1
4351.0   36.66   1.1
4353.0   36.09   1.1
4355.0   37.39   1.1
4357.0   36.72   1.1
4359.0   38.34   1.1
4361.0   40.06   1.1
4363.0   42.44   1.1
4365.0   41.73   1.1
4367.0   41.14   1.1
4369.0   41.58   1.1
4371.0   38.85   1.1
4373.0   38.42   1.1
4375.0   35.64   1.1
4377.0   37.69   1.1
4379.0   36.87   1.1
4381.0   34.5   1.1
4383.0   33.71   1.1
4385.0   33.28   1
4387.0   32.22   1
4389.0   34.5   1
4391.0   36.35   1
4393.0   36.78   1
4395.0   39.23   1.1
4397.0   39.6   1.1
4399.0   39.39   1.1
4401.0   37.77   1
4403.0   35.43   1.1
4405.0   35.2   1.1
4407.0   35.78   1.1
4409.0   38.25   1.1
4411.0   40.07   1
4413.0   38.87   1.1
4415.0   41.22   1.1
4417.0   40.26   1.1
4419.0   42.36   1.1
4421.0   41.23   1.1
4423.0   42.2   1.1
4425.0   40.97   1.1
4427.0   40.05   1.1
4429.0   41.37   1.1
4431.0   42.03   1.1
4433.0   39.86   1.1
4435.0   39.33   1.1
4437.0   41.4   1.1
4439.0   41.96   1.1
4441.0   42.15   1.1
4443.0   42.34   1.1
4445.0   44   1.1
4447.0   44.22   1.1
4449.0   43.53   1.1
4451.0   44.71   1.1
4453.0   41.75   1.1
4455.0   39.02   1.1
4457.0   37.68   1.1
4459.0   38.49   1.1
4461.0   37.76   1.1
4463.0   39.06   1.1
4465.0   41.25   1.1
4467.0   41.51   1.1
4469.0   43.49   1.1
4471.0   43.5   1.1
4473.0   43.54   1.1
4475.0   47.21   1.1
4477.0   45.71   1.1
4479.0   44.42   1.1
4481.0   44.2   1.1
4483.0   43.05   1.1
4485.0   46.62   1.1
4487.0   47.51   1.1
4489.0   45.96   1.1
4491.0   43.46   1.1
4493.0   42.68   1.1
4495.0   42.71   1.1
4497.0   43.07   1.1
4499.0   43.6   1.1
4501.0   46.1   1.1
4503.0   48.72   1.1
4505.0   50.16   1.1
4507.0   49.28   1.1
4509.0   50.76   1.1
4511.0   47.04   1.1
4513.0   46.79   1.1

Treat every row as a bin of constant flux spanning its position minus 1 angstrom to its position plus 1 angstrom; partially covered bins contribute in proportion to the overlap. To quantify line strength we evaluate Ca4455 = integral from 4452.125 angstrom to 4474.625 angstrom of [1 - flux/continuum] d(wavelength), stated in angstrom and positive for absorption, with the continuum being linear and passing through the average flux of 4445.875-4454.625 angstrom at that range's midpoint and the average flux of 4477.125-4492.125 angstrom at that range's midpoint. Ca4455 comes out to 1.6 angstrom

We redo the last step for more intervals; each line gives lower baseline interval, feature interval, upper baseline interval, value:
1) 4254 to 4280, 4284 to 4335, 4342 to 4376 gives 5.92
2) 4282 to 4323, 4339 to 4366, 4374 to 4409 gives -3.25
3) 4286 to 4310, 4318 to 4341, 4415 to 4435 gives -4.03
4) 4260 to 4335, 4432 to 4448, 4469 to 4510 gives 0.11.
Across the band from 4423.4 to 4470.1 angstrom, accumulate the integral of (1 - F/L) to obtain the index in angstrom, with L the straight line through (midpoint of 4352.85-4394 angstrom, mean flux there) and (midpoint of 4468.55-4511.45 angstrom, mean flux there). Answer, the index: 1.4 angstrom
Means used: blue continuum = 37.4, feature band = 41.2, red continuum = 45.6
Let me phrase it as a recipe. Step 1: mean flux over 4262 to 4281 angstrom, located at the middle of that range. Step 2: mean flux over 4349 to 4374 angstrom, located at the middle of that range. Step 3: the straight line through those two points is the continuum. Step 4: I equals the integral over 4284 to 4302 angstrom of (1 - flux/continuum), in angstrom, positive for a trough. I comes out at 2.6 angstrom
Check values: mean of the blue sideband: 33.4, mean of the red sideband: 39.1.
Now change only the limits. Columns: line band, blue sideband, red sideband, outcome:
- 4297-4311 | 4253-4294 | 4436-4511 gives 4.0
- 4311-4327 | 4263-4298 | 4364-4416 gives -0.4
